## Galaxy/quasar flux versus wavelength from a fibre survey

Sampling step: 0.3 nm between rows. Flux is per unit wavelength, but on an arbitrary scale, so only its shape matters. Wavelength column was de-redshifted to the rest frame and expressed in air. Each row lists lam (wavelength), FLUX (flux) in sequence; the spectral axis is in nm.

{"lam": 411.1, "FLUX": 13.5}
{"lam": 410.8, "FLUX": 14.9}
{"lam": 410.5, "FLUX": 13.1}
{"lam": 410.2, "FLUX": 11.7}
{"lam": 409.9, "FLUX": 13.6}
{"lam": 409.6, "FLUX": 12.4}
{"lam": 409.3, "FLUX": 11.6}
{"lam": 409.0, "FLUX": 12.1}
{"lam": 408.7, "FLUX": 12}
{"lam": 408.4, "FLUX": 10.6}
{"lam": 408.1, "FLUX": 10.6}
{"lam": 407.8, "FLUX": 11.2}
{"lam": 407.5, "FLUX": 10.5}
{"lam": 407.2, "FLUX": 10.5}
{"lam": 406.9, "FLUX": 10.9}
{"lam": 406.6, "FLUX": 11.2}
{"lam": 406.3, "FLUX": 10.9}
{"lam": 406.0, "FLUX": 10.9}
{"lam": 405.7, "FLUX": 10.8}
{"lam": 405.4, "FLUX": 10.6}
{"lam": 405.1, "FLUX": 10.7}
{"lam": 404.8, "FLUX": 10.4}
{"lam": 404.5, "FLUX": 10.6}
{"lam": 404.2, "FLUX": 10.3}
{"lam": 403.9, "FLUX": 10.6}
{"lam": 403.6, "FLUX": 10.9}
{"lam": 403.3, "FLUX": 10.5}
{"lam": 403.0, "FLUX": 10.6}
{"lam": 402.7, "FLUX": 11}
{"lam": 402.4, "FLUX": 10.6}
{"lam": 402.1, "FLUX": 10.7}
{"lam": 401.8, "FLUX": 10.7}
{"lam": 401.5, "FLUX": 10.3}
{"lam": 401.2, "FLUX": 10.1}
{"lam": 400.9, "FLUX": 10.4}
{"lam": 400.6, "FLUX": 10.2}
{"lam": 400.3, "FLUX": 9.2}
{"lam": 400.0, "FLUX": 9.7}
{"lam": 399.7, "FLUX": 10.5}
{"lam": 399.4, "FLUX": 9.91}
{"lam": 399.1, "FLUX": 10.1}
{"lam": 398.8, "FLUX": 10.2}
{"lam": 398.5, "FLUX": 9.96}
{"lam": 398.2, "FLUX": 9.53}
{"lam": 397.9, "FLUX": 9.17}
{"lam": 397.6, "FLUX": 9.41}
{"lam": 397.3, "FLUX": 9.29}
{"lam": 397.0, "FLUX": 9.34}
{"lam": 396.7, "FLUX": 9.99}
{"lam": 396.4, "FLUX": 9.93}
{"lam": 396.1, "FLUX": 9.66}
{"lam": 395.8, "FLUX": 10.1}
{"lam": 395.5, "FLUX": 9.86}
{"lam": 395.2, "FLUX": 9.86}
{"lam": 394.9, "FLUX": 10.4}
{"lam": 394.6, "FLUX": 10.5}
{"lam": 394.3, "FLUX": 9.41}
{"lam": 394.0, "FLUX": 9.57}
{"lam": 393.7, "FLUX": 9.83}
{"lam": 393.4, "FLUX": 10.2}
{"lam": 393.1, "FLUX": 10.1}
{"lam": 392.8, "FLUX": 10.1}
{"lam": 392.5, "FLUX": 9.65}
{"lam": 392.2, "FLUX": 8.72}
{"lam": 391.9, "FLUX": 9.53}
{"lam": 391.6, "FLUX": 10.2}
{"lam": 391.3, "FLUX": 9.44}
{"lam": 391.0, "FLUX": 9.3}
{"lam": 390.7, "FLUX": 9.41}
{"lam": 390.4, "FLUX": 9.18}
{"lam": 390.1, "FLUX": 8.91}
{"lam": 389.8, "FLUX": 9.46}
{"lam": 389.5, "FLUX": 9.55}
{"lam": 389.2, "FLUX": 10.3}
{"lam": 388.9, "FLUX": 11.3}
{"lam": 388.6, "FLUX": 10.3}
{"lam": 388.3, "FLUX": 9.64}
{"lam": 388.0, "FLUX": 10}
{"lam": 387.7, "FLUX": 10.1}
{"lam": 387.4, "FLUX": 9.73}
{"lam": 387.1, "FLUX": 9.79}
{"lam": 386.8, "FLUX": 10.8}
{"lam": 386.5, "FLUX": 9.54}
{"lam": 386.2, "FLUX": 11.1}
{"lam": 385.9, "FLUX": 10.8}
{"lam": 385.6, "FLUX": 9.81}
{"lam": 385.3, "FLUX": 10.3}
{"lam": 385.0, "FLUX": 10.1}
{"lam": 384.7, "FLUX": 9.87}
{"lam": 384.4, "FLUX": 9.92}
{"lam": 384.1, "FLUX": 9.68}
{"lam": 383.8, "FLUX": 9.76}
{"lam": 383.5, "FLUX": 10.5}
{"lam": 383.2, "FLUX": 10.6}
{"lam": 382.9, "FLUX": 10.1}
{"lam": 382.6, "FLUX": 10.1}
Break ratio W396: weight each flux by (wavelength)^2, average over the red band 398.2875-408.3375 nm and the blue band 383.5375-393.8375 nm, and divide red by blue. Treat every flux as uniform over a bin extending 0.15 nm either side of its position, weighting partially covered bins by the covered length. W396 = 1.1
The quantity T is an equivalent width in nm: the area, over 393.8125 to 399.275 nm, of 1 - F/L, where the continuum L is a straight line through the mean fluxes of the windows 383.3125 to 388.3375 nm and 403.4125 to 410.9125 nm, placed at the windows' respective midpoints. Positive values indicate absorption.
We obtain 0.47 nm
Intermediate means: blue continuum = 10.1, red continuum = 11.3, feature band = 9.79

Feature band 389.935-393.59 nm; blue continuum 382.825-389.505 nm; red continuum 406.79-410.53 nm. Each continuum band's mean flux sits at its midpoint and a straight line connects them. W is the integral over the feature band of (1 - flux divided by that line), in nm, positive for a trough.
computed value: 0.331 nm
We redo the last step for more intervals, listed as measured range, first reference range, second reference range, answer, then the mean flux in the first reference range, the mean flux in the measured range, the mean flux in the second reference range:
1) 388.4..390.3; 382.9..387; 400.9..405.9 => 0.07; 10.2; 9.94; 10.6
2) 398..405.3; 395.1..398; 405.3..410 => 0.06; 9.67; 10.3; 11.3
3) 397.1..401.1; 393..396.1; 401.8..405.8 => 0.19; 9.97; 9.81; 10.6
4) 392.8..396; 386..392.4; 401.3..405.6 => 0.04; 9.83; 9.98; 10.6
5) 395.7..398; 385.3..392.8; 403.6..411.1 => 0.20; 9.87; 9.61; 11.4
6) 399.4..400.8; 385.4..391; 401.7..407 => 0.08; 9.97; 9.92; 10.7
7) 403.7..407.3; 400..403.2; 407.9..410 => 0.13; 10.3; 10.7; 11.8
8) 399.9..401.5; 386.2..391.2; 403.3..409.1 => 0.09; 9.87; 9.96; 10.8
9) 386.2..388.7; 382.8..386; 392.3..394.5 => -0.01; 10.1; 10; 9.83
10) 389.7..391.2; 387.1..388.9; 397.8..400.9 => 0.11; 10.1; 9.25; 9.88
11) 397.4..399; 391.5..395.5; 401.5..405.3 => 0.09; 9.85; 9.66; 10.6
